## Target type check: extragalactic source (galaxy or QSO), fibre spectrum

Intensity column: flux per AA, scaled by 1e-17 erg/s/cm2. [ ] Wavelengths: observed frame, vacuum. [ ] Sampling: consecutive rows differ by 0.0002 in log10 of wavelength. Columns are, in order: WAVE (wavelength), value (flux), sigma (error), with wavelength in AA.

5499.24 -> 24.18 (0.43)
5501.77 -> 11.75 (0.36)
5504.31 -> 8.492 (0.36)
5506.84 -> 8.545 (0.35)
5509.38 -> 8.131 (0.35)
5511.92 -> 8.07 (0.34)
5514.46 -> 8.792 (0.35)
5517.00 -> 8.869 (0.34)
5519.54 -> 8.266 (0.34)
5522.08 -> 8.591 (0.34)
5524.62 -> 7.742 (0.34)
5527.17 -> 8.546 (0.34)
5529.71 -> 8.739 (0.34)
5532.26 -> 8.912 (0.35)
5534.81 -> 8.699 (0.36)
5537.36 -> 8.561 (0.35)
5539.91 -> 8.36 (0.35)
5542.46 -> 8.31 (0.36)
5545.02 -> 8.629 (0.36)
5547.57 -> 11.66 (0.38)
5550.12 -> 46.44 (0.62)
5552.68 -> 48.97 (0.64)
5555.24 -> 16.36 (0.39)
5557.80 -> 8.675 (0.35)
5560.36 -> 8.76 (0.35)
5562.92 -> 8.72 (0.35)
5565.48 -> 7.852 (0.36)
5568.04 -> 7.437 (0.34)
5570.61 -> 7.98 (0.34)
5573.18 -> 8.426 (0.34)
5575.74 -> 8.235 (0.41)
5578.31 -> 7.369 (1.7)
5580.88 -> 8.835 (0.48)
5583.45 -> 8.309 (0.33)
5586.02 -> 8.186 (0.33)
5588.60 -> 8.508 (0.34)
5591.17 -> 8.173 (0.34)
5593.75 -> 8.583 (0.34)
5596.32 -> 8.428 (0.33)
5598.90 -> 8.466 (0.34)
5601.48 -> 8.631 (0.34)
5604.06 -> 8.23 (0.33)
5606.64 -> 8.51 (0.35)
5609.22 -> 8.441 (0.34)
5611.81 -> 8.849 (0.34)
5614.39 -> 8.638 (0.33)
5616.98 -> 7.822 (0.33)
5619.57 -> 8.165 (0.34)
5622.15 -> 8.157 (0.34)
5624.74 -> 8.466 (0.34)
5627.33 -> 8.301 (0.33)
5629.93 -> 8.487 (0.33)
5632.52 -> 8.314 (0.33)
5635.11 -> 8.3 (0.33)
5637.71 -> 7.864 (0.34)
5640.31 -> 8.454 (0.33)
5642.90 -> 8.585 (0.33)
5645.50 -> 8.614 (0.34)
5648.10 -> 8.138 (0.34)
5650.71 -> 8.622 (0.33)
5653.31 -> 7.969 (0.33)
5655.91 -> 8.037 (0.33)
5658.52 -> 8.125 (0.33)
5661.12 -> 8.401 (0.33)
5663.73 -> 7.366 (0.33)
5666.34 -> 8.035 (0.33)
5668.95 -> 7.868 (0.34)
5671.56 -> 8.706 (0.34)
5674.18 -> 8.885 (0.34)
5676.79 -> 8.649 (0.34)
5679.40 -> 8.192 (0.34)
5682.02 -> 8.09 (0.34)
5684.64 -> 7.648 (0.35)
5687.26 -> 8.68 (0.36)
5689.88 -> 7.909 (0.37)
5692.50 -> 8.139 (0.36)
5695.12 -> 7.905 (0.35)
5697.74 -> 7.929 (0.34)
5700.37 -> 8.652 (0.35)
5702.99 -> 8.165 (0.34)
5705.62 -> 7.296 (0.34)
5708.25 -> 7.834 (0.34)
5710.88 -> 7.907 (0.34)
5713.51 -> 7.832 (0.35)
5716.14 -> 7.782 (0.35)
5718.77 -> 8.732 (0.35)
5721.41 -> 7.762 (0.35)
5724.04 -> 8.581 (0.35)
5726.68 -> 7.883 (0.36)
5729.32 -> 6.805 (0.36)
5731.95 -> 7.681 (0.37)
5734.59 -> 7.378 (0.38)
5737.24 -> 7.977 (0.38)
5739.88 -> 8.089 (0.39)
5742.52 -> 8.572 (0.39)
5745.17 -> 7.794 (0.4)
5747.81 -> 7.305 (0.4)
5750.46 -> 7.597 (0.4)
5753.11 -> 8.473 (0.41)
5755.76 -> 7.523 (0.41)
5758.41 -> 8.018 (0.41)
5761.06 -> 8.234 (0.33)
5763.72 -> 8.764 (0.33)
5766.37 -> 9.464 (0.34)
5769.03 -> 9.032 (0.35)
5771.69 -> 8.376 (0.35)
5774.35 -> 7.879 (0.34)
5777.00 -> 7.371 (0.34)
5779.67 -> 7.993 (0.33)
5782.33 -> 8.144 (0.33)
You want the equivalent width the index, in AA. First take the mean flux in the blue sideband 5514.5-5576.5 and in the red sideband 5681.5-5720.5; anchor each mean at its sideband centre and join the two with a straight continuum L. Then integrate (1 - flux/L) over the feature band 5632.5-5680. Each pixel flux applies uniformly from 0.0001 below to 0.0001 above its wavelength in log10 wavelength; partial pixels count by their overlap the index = 4.8 AA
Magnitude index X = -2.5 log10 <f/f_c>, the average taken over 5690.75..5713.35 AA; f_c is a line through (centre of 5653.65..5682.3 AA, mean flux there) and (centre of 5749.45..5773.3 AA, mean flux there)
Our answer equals 0.04 mag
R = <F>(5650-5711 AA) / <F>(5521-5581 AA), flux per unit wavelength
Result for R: 0.67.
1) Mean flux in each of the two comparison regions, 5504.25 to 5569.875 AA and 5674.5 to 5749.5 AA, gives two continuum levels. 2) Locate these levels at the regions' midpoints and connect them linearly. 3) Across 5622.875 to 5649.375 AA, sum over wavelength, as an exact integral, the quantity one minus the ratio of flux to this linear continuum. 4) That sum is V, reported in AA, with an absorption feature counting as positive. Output 3.7 AA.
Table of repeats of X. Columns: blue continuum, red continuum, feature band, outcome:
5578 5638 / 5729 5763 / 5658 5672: 0.014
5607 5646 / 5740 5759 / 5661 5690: -0.003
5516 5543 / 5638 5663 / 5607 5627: -0.002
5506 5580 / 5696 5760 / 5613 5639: 0.194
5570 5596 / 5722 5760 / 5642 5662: -0.029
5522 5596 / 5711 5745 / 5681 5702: 0.073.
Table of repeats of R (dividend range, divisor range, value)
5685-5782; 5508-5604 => 0.75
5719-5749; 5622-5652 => 0.94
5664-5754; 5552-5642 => 0.85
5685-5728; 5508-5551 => 0.76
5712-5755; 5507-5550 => 0.81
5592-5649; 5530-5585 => 0.67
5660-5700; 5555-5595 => 0.95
